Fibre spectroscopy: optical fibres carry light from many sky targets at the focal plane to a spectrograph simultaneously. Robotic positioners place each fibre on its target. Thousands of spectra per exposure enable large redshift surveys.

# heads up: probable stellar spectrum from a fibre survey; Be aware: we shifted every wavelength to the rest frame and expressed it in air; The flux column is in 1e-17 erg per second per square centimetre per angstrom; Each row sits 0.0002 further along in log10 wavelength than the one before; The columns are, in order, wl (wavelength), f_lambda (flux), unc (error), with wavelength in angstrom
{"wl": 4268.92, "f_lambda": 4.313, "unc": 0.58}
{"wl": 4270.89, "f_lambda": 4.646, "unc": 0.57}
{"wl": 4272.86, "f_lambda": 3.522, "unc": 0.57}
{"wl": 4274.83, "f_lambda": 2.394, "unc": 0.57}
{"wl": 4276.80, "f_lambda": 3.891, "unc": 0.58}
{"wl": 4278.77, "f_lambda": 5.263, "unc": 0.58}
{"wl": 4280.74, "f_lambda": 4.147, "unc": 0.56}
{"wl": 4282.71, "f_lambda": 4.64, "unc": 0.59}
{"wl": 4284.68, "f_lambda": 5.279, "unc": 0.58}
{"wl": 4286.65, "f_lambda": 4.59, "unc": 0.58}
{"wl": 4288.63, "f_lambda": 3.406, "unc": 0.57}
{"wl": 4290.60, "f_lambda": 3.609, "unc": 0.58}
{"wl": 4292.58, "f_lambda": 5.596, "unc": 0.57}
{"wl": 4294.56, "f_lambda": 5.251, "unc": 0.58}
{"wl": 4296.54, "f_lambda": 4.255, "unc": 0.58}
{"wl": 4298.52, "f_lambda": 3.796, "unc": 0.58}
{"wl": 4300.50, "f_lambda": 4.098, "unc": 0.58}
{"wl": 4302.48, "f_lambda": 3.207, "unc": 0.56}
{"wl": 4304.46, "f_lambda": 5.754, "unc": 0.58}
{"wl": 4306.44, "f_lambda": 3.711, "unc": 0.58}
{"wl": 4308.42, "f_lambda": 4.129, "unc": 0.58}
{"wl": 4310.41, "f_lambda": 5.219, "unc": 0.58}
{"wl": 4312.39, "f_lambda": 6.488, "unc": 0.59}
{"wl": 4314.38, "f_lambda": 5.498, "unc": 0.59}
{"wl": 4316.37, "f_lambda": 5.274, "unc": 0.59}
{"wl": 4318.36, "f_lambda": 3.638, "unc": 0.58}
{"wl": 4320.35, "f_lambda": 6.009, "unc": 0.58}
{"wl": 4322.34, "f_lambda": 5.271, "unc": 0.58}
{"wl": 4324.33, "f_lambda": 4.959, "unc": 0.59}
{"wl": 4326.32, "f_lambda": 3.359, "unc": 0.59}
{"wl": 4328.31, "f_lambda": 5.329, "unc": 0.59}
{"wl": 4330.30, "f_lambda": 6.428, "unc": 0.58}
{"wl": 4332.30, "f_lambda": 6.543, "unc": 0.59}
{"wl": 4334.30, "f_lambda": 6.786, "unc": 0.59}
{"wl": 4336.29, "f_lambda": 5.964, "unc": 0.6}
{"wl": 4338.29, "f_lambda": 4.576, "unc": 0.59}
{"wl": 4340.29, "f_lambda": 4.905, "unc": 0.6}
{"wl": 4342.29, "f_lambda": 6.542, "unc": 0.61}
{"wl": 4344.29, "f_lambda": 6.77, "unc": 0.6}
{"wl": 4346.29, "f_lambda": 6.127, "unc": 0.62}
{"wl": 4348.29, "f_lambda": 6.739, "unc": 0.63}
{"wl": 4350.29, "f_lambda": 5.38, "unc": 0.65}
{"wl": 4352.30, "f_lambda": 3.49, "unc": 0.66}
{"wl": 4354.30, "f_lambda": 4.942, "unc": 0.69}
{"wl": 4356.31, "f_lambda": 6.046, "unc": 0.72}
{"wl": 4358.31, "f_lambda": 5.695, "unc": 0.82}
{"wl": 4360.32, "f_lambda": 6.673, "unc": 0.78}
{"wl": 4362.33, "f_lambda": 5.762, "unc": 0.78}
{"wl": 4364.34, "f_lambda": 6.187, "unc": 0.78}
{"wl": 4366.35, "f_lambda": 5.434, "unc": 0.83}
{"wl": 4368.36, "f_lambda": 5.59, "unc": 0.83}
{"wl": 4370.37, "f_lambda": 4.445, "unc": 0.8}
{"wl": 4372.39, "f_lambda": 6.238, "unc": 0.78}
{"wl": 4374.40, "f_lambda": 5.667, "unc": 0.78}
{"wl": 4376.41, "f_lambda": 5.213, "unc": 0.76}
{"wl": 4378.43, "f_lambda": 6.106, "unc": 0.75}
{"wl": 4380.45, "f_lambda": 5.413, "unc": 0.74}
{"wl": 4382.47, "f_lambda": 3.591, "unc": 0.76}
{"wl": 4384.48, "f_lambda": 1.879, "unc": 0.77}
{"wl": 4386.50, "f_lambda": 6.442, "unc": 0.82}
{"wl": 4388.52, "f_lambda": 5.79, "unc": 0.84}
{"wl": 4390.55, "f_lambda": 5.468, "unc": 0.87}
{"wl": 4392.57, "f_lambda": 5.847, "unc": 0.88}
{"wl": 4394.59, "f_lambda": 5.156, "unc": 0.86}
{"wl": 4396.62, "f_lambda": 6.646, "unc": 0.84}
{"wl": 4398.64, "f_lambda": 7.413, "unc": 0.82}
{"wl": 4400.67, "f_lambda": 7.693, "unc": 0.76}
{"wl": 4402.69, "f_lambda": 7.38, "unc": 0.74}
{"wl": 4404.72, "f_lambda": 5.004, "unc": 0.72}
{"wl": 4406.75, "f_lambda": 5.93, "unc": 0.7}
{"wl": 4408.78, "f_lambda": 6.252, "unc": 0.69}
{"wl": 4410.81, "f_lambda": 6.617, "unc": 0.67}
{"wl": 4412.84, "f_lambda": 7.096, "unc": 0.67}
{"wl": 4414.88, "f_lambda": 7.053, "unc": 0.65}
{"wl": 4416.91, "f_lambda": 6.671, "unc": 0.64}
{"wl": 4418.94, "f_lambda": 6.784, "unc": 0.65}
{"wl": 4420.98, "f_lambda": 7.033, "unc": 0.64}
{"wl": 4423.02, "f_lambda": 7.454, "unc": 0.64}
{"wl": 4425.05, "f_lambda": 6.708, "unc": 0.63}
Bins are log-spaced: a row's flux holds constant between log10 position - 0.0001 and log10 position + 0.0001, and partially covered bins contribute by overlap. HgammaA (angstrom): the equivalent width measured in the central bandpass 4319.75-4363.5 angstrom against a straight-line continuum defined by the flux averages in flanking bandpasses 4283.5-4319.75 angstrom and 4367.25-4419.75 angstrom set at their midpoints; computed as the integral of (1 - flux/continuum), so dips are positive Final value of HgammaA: -4.03 angstrom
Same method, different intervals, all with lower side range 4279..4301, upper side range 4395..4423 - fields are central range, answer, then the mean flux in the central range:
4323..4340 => -0.7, 5.47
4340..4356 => -0.3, 5.66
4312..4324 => -0.7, 5.28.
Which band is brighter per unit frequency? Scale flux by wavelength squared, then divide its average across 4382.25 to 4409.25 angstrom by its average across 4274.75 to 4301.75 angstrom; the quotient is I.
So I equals 1.40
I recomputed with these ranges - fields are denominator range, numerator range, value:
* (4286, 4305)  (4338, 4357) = 1.32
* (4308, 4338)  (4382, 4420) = 1.17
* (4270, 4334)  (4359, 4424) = 1.33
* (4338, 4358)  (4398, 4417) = 1.23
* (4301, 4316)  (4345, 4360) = 1.17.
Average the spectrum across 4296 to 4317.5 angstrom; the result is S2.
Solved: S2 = 4.68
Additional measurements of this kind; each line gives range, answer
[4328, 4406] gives 5.73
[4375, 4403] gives 5.68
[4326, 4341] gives 5.59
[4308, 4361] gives 5.52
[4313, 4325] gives 5.15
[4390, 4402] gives 6.44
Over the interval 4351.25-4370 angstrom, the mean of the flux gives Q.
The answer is 5.5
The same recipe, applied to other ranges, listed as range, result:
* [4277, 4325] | 4.7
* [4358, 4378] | 5.7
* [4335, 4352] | 5.79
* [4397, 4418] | 6.71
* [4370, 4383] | 5.34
